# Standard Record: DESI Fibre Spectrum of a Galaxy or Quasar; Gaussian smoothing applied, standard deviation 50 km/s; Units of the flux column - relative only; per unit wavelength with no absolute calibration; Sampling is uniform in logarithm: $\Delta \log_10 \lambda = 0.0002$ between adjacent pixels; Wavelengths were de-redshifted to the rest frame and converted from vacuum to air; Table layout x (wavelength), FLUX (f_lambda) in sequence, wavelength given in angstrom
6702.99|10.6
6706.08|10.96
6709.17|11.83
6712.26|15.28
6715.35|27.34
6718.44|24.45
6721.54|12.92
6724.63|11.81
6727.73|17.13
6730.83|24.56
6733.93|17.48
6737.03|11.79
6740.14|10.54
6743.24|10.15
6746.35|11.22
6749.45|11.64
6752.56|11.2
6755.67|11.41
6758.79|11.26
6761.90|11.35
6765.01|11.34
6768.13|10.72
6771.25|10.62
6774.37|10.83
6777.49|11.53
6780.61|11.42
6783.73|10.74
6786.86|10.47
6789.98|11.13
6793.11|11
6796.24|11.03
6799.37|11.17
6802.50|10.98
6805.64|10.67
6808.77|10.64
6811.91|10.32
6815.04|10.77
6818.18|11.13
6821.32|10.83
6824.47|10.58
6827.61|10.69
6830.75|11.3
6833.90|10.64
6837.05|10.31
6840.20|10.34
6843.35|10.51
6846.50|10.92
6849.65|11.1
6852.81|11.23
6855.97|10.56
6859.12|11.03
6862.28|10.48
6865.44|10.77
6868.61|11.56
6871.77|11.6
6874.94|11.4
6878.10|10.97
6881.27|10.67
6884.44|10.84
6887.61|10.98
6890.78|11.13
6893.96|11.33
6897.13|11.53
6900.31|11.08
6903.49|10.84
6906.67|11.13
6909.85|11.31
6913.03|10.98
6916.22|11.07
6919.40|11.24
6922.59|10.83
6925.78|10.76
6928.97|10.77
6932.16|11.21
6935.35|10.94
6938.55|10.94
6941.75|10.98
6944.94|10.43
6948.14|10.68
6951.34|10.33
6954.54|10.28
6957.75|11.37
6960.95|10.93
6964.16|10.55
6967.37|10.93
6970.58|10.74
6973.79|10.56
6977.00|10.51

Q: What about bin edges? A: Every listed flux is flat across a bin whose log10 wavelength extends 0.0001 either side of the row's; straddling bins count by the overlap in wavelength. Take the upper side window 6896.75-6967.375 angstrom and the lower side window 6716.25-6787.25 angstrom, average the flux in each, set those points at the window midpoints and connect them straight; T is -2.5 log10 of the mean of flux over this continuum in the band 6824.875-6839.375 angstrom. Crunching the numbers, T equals 0.13 mag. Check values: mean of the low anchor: 13.1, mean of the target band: 10.7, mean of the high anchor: 10.9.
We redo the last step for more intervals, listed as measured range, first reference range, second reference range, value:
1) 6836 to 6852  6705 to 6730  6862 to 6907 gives 0.17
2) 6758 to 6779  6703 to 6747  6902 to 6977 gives 0.29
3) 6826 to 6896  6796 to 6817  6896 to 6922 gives 0.00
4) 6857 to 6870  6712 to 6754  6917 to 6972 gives 0.16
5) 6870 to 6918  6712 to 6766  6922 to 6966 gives 0.06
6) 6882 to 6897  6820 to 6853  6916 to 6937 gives -0.02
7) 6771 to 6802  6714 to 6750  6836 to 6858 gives 0.22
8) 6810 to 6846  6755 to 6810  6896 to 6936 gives 0.03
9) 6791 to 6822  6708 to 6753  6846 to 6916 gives 0.21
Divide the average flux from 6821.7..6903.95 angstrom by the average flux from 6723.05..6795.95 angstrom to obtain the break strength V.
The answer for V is 0.9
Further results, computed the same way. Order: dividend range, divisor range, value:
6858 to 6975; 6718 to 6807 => 0.89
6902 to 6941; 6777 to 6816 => 1.01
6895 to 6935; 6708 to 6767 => 0.77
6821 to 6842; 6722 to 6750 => 0.76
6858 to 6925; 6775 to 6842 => 1.02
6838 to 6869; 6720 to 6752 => 0.78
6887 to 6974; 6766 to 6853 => 1.01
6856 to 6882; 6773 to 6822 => 1.01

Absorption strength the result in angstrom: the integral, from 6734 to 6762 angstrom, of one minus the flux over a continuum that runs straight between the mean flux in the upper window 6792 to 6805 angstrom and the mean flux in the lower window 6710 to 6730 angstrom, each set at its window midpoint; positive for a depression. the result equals 7.4 angstrom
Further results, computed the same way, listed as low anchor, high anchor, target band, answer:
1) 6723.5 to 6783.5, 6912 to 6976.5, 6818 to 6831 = 1.1 angstrom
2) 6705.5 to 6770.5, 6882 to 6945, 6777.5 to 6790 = 2.2 angstrom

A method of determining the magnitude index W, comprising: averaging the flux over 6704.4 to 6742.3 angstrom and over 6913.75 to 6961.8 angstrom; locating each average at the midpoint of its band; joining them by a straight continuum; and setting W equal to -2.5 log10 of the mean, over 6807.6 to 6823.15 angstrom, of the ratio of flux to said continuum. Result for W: 0.28 mag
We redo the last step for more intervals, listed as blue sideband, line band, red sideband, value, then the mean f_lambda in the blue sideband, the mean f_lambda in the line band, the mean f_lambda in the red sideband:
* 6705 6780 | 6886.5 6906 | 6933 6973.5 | 0.039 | 13.7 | 11.2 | 10.8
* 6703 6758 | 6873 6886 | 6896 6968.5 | 0.085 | 14.6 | 11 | 10.9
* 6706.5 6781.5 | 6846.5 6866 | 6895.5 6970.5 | 0.112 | 13.7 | 10.9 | 10.9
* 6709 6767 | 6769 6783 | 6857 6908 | 0.223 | 14.5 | 11.1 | 11.1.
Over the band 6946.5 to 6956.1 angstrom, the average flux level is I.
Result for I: 10.4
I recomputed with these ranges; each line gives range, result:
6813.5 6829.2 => 10.8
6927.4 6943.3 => 11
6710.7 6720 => 22.3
